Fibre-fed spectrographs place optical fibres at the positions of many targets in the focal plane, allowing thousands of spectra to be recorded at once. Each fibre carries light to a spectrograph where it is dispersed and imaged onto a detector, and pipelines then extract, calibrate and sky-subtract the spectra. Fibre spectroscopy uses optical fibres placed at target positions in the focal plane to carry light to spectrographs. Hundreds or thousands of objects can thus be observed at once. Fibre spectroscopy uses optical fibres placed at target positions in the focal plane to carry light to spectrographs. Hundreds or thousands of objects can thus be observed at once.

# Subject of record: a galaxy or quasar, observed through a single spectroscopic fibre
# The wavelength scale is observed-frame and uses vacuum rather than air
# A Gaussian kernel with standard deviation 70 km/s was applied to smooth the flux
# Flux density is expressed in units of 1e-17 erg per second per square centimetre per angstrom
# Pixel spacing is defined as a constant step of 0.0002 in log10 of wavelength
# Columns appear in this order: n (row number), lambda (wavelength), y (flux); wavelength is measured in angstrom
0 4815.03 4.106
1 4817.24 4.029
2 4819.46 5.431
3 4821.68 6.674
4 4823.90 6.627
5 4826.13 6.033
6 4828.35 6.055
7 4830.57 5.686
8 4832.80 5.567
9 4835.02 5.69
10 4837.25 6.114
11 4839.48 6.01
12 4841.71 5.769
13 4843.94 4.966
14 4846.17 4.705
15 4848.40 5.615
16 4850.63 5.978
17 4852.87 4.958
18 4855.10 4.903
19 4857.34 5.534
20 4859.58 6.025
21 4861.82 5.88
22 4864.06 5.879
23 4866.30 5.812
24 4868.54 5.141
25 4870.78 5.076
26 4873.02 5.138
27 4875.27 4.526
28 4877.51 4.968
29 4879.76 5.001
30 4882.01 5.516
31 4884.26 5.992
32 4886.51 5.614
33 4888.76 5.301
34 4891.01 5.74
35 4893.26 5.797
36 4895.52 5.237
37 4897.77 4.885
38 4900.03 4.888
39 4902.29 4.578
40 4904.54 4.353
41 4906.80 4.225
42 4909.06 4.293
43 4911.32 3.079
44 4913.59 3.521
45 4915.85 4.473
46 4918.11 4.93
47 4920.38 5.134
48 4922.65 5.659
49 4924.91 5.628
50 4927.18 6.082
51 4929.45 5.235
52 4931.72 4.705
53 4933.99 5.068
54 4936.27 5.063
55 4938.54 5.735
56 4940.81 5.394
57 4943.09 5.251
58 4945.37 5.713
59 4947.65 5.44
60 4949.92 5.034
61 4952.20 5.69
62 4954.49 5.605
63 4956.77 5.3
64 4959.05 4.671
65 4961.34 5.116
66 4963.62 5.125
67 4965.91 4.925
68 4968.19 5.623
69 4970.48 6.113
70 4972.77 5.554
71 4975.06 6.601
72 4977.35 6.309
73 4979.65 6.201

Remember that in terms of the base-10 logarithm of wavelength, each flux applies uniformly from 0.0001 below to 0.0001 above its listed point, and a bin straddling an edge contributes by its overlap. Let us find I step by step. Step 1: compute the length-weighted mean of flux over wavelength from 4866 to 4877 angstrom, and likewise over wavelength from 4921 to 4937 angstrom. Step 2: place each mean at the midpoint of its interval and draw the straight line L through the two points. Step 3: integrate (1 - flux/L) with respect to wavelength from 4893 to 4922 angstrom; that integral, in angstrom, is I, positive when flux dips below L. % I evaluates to 3.9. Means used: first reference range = 5.08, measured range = 4.55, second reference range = 5.35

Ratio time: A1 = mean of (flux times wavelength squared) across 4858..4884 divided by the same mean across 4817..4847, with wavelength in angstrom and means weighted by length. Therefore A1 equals 0.96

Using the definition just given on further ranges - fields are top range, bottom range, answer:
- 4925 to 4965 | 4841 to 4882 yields 1.03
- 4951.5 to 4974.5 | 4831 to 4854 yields 1.02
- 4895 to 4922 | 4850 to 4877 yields 0.85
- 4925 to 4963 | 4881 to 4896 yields 0.97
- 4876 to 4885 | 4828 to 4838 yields 0.93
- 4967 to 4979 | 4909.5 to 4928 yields 1.29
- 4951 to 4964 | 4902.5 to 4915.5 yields 1.35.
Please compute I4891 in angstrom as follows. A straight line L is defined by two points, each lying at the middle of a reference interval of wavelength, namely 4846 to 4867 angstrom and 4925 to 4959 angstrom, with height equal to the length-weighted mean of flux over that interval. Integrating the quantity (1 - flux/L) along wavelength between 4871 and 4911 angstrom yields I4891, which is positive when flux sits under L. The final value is 3.4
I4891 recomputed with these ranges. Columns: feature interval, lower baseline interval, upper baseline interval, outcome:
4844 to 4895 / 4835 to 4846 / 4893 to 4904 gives -1.0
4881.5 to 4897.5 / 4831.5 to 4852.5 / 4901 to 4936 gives -1.6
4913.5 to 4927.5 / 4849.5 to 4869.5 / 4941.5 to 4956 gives 0.9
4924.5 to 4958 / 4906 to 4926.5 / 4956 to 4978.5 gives -2.3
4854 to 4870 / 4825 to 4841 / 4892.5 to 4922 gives -0.7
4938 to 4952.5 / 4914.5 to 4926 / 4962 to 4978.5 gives 0.0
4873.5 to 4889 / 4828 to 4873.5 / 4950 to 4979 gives 0.8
